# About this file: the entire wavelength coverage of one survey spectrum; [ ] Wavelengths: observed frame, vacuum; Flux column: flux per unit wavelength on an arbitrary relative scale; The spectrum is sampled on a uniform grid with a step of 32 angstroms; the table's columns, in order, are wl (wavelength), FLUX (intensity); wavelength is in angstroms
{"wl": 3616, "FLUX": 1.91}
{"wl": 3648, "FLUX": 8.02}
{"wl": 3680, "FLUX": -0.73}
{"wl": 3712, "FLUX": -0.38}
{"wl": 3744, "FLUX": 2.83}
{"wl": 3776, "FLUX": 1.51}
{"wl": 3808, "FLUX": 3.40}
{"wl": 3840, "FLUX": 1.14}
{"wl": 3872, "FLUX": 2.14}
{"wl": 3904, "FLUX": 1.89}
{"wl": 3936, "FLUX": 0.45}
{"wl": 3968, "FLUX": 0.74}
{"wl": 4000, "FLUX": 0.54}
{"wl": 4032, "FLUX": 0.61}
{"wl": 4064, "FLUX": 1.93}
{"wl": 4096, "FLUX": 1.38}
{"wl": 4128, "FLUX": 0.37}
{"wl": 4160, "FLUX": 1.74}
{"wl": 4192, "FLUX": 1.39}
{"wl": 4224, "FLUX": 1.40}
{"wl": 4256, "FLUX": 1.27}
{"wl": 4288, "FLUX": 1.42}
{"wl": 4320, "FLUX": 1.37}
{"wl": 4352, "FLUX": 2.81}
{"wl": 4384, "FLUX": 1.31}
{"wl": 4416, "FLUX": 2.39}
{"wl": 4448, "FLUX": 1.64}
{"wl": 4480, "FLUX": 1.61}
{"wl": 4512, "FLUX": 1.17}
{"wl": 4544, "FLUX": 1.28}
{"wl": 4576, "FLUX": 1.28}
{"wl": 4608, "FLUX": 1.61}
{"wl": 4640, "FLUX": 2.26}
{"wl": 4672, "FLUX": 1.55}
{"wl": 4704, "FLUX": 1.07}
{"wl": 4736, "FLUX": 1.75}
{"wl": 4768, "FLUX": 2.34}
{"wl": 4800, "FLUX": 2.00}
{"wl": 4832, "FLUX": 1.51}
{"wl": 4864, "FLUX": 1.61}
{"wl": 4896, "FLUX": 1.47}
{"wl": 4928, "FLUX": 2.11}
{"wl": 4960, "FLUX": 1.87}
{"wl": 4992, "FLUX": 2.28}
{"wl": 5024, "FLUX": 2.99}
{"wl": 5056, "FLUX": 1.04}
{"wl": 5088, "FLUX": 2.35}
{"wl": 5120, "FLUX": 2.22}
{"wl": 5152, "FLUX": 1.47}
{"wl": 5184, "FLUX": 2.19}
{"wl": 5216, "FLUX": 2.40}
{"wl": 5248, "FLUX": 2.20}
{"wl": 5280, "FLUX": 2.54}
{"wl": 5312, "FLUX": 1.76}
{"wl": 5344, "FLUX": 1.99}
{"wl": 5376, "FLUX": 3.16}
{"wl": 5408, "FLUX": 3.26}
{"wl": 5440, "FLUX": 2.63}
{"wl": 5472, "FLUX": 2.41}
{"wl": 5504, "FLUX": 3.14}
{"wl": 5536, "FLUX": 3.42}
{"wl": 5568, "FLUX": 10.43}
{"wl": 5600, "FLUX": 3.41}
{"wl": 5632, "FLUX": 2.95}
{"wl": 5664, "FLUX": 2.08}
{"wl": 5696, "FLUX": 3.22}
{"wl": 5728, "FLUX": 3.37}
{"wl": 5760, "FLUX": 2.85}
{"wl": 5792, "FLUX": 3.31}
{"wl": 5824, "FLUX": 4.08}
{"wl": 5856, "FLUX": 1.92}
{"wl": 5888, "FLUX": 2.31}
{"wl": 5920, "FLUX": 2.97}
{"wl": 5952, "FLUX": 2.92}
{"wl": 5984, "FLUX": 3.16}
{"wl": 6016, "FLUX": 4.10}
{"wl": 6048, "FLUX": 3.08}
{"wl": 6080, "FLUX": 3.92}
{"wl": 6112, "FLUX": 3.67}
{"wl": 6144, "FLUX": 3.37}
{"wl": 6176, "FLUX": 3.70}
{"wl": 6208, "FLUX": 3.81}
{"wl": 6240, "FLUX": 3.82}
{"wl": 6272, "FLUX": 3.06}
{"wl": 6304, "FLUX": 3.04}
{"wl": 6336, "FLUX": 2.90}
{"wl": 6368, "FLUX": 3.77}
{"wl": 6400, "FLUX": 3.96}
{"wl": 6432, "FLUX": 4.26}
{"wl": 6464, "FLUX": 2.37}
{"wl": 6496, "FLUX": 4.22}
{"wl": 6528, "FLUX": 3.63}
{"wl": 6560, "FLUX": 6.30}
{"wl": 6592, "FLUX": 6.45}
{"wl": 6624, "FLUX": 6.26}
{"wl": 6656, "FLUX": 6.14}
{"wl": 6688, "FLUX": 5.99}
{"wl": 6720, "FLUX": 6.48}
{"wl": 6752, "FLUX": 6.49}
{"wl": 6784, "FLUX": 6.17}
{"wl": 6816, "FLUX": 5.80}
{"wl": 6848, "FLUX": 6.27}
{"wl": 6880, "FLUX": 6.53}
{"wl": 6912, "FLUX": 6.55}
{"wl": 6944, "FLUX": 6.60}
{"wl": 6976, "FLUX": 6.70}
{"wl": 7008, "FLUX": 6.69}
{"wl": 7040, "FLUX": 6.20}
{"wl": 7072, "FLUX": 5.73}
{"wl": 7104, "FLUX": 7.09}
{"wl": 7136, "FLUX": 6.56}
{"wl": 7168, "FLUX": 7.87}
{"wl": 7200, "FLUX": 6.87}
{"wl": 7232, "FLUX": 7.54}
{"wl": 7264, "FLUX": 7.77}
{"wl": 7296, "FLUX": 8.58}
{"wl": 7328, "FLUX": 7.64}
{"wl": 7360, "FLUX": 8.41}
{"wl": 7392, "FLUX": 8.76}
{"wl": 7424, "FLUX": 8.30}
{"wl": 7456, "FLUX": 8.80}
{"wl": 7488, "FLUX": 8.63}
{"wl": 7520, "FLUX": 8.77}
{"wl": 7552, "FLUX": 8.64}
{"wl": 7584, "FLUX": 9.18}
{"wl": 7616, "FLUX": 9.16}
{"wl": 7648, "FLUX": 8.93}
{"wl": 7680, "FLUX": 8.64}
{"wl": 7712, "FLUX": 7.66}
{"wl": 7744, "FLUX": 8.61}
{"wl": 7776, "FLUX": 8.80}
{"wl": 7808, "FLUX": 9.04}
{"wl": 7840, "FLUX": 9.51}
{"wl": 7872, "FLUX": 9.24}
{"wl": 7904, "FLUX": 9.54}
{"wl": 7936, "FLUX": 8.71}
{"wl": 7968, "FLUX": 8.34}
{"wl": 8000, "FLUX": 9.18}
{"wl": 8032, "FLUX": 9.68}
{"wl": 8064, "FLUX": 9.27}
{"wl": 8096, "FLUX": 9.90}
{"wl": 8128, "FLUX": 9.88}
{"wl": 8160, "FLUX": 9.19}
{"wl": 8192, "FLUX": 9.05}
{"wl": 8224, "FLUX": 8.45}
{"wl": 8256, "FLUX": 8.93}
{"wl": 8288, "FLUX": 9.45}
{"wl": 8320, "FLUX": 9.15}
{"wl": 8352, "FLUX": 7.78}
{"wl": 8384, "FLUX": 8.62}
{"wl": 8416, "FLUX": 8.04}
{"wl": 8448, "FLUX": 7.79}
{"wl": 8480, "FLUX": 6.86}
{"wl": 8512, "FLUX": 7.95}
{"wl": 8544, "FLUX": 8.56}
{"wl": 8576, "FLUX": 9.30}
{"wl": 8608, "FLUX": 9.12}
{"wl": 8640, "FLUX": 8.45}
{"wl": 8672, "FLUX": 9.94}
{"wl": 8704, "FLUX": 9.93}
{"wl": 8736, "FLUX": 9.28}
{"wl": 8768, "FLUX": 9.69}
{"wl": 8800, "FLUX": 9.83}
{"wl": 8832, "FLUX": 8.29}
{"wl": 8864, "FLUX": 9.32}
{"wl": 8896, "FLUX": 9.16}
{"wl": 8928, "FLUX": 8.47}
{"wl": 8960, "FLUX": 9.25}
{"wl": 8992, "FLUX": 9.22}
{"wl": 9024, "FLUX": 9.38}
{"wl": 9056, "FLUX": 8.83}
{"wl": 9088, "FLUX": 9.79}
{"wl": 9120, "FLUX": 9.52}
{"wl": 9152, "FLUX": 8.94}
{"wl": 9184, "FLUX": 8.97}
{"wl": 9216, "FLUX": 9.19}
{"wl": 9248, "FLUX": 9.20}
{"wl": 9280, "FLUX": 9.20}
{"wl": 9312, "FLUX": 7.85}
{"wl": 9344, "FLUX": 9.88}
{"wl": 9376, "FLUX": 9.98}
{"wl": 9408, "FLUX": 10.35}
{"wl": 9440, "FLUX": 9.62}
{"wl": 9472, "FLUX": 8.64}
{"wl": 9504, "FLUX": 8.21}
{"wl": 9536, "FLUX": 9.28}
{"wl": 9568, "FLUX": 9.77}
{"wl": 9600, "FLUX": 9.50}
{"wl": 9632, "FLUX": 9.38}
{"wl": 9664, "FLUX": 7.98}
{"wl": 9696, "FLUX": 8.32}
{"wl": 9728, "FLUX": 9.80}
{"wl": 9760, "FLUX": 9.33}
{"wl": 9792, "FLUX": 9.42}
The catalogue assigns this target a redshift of 0.64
